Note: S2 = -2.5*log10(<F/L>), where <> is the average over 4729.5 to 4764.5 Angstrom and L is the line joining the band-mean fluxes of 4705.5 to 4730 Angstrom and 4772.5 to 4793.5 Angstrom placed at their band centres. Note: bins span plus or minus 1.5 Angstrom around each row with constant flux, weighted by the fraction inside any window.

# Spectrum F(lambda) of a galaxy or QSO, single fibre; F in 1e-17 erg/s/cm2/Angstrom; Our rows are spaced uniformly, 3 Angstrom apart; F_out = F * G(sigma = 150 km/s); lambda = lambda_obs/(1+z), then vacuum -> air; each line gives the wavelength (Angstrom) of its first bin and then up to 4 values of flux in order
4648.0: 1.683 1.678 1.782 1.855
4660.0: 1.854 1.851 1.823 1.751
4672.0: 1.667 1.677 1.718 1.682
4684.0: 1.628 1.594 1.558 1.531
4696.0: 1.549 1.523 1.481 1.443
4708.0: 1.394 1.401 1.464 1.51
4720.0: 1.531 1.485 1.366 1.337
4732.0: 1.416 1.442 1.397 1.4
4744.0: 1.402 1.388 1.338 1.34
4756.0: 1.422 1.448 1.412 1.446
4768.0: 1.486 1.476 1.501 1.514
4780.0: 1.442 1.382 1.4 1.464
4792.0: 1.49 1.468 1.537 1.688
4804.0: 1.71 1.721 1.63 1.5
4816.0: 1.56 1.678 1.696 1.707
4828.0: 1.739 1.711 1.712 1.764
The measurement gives 0.04 mag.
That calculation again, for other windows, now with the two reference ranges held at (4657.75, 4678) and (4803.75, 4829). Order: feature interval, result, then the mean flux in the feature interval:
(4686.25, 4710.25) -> 0.16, 1.5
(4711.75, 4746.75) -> 0.20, 1.43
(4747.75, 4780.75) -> 0.18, 1.44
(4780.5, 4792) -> 0.18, 1.43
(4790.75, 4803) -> 0.08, 1.55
